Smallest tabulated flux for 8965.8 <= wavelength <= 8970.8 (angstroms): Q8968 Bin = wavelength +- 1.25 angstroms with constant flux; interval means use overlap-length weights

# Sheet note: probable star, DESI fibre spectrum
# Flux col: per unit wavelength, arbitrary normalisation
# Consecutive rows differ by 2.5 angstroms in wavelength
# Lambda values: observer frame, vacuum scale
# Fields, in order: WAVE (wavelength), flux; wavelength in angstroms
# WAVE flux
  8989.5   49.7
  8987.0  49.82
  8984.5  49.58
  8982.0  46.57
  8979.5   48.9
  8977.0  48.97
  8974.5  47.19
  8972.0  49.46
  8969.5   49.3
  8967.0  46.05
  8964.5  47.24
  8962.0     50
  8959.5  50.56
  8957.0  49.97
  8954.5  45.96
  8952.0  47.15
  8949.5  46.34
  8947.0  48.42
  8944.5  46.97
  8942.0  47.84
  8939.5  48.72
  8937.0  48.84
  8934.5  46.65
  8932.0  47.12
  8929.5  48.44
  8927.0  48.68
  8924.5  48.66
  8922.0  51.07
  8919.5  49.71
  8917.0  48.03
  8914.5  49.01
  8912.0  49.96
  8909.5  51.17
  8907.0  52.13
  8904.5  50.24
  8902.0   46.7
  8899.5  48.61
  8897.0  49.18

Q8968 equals 46.05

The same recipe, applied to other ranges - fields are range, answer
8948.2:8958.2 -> 45.96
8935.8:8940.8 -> 48.72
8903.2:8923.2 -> 48.03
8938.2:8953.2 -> 46.34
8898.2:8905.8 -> 46.7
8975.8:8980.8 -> 48.9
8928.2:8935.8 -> 46.65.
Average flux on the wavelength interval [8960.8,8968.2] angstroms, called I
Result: 47.8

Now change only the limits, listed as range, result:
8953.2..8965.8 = 48.7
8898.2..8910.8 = 49.8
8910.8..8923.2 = 49.5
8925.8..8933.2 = 48.1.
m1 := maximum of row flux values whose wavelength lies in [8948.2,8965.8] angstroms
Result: 50.56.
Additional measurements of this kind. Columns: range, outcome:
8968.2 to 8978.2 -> 49.46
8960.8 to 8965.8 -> 50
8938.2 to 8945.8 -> 48.72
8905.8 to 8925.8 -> 52.13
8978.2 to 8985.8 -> 49.58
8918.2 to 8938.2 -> 51.07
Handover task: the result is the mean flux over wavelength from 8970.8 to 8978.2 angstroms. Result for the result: 48.5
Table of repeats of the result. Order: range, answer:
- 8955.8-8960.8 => 50.3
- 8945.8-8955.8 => 47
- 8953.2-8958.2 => 47.9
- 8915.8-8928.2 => 49.2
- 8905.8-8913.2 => 51.1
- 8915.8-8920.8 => 48.9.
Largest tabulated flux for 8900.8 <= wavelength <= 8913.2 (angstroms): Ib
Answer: 52.13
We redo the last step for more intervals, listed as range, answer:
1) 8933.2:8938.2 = 48.84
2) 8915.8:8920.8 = 49.71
